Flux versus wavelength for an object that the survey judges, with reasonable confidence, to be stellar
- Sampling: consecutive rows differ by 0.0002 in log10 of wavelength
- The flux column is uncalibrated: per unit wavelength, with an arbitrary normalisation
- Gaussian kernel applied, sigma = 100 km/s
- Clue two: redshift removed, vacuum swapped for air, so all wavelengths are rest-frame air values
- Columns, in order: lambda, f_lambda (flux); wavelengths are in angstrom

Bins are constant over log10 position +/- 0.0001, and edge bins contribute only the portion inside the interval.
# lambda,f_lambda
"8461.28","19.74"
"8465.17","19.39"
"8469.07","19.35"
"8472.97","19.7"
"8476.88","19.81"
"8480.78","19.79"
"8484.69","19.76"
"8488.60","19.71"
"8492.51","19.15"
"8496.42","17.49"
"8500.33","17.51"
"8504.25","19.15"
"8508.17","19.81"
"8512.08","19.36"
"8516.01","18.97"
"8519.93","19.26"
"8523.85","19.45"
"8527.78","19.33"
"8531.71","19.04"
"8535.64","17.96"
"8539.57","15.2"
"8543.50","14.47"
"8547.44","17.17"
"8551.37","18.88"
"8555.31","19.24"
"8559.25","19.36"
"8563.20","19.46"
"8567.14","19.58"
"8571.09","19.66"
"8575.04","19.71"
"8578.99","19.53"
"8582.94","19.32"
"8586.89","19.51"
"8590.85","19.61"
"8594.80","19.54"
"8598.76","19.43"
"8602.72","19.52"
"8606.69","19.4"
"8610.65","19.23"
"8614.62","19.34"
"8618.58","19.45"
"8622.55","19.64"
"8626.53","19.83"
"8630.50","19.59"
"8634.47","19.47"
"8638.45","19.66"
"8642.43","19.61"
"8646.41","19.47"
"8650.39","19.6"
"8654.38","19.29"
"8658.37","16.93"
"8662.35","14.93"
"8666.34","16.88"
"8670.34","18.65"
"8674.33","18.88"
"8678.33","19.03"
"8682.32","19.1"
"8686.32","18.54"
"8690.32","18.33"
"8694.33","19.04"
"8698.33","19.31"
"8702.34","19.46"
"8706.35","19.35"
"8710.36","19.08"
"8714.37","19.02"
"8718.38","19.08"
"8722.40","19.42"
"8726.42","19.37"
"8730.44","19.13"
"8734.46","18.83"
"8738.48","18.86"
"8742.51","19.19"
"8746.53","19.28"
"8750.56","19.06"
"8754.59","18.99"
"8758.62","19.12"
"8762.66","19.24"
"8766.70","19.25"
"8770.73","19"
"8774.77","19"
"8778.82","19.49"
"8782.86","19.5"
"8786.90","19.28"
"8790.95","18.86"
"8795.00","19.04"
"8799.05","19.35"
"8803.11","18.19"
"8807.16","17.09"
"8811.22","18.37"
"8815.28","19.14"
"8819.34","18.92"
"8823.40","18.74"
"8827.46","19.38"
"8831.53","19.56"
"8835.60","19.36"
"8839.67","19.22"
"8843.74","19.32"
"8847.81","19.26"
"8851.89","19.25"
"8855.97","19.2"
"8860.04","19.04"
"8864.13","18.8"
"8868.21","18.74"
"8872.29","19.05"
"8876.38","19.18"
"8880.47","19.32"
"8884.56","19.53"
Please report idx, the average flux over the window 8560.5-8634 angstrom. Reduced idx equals 19.5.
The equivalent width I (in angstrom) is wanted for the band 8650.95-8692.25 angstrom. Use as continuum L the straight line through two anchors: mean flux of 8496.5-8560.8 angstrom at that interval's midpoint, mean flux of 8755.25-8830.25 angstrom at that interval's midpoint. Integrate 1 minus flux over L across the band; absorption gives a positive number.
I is 1.3 angstrom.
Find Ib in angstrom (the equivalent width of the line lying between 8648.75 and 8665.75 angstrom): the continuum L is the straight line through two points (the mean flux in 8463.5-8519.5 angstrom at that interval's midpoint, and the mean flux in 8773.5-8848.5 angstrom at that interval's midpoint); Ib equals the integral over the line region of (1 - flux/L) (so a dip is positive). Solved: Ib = 1.4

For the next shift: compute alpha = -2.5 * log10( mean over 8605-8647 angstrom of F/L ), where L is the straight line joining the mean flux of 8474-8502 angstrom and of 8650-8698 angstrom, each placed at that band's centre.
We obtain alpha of -0.06 mag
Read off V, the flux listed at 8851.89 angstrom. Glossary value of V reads 19.25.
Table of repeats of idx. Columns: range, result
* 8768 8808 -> 18.9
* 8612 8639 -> 19.6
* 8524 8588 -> 18.6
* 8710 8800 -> 19.1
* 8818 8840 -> 19.2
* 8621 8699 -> 18.8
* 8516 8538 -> 18.9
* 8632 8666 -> 18.6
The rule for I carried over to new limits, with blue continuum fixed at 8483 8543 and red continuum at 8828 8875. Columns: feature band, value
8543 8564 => 0.5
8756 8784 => -0.3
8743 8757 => -0.1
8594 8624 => -1.0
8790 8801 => 0.0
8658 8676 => 1.5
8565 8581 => -0.8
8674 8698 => 0.1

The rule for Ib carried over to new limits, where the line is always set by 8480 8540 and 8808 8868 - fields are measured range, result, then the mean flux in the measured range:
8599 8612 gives -0.32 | 19.4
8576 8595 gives -0.59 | 19.5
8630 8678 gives 1.00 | 18.6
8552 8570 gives -0.45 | 19.4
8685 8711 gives -0.06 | 19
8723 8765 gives -0.24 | 19.1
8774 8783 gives -0.15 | 19.3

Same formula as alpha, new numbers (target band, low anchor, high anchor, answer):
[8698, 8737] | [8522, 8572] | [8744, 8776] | -0.01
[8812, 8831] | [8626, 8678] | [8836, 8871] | 0.00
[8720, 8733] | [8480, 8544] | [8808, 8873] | -0.02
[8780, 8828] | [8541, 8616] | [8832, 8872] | 0.02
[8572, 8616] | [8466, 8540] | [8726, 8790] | -0.02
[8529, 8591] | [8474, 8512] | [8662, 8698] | 0.02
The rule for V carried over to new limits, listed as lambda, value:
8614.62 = 19.34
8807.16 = 17.09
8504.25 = 19.15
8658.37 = 16.93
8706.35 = 19.35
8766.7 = 19.25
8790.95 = 18.86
